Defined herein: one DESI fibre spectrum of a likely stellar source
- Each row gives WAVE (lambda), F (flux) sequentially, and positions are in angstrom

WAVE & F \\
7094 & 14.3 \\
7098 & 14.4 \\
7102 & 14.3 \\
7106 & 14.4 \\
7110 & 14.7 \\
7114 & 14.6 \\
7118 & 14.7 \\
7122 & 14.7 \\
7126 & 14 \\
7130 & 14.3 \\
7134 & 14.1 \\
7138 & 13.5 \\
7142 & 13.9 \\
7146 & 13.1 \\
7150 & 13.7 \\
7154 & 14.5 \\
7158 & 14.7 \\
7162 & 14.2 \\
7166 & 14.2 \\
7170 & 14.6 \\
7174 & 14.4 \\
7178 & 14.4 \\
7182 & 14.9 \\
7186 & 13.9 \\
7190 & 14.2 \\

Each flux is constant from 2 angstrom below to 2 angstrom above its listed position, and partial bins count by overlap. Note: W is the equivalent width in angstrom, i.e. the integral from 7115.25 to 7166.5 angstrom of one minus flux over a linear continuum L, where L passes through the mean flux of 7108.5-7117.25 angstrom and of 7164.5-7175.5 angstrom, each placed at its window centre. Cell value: 1.4 angstrom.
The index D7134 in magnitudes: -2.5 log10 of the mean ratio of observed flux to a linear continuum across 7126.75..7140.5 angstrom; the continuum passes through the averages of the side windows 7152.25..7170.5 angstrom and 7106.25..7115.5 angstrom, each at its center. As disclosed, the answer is 0.043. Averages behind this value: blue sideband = 14.6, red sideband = 14.4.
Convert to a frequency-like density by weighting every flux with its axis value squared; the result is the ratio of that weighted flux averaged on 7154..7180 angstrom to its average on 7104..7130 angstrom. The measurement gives 1.01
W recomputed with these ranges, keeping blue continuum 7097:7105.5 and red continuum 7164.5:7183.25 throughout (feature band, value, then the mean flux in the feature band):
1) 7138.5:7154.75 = 0.81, 13.7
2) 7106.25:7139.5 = 0.12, 14.3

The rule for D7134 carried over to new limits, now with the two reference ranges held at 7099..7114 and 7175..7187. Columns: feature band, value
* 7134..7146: 0.06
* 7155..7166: 0.00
